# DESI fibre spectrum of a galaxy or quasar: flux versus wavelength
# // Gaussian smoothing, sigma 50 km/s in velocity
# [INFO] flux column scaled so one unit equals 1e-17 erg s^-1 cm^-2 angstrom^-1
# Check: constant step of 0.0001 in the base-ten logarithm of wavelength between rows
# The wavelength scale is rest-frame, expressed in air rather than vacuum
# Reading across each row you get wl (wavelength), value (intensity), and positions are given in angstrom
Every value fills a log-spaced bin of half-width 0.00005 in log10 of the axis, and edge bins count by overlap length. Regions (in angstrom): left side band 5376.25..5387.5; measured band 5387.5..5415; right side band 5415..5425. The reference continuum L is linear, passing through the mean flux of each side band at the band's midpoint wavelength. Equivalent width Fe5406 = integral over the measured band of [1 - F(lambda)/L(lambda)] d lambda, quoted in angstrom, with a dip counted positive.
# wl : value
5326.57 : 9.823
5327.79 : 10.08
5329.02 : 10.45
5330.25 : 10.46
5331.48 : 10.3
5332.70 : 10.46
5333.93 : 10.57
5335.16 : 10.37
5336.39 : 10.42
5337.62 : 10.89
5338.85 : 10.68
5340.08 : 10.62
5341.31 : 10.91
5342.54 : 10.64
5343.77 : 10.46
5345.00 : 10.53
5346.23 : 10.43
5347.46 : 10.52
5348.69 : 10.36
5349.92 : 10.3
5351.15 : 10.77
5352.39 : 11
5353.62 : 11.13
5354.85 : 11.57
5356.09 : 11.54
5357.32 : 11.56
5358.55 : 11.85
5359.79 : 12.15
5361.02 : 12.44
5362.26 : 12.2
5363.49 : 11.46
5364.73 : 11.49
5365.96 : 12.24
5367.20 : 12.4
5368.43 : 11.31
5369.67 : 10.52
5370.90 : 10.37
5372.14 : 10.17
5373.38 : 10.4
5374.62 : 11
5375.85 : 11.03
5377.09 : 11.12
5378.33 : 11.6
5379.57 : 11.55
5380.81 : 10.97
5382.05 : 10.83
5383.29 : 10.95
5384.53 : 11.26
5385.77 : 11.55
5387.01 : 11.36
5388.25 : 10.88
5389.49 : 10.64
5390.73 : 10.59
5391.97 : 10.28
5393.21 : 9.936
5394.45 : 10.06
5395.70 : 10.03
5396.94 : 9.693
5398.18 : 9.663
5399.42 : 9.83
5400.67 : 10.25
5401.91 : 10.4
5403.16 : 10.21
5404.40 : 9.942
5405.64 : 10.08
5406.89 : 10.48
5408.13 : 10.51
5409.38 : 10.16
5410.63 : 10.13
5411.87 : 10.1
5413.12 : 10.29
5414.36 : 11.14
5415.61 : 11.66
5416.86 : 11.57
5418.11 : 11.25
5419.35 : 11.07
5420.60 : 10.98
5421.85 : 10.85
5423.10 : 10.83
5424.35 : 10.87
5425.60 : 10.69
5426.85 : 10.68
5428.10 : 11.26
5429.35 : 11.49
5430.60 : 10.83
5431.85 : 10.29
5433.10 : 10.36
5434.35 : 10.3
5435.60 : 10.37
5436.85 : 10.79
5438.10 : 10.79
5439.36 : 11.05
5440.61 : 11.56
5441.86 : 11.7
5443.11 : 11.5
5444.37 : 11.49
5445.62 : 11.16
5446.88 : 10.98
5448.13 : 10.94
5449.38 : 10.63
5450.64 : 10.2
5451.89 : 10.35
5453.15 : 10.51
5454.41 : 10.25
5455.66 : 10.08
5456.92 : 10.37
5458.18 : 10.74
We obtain 2.29 angstrom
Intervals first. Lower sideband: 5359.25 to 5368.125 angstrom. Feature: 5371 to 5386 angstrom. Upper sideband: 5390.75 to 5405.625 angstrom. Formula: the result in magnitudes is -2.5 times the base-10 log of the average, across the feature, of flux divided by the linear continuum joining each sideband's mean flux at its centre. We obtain 0.018 mag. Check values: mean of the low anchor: 12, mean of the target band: 11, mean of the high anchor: 10.1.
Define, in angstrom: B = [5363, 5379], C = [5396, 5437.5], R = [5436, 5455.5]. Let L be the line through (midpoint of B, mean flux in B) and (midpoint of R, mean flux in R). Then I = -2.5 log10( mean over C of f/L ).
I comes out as 0.043 mag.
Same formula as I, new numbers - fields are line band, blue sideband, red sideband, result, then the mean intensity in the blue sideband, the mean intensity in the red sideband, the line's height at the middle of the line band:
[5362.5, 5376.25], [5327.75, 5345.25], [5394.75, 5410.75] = -0.09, 10.5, 10.1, 10.3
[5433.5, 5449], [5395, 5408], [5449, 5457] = -0.08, 10.1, 10.3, 10.3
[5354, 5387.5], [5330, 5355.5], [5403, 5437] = -0.07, 10.6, 10.7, 10.7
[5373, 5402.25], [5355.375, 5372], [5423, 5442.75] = 0.07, 11.6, 10.9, 11.4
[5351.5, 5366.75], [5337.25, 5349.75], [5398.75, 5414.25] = -0.12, 10.6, 10.2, 10.5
